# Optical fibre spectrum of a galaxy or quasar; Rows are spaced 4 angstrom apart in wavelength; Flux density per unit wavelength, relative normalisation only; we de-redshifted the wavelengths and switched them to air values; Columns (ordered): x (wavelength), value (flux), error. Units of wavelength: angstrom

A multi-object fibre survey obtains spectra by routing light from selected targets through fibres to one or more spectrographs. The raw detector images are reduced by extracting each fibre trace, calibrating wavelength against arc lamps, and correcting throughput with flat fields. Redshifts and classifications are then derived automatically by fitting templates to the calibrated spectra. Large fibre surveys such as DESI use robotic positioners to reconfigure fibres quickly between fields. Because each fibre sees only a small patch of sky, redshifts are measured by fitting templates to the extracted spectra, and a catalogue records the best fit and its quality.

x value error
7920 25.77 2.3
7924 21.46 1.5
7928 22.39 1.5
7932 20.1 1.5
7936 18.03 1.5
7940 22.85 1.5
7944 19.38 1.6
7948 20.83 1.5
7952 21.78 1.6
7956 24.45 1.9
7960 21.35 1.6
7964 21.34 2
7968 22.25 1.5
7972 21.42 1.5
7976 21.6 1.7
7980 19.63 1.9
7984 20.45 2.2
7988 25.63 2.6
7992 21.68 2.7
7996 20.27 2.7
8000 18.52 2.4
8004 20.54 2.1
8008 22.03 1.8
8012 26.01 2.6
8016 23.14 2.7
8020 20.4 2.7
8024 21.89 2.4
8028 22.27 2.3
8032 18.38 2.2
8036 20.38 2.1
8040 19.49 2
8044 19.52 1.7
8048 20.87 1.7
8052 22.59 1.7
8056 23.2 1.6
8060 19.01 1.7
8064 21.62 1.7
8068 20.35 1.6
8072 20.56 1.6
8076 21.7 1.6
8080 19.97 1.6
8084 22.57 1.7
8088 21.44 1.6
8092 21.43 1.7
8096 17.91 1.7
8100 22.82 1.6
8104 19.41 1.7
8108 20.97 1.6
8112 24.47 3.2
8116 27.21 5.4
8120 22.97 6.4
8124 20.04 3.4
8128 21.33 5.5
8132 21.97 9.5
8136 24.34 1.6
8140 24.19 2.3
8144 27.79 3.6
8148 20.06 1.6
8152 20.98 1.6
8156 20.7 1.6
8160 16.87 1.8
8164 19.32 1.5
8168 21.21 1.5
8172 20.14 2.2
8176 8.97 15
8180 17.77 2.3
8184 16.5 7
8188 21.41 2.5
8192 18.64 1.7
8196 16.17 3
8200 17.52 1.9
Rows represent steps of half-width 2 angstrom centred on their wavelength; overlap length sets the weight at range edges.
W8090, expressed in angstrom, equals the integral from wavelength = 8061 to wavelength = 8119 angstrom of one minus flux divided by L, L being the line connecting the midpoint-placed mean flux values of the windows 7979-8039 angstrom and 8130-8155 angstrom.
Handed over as 2.3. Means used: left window 21.4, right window 23.1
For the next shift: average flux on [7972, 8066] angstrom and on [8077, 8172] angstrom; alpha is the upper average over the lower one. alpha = 1.02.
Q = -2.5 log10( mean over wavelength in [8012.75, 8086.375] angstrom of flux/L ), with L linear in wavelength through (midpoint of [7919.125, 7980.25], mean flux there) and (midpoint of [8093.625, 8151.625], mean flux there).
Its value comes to 0.050 mag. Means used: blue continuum 21.5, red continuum 22.5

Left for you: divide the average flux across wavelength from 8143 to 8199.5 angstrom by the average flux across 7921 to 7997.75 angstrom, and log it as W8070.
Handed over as 0.88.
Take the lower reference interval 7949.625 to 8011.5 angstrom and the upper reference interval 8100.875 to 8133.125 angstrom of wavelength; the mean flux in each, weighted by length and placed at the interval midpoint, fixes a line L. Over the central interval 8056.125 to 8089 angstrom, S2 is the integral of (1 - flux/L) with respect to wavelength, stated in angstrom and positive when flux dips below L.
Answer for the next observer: 1.6 angstrom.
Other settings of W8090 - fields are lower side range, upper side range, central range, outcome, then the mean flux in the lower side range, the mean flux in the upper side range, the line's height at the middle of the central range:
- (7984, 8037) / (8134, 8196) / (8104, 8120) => -2.4 angstrom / 21.6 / 19.8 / 20.4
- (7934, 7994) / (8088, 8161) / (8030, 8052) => 1.8 angstrom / 21.5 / 22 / 21.8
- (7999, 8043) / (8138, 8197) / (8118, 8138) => -2.2 angstrom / 21.2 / 19.4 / 19.9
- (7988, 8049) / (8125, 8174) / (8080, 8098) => 0.5 angstrom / 21.2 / 21.5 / 21.4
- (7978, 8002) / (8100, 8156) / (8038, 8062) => 1.1 angstrom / 21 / 22.7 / 21.7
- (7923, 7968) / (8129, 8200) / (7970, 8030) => -2.2 angstrom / 21.3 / 19.8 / 20.9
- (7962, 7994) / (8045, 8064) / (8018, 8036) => 0.7 angstrom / 21.8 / 21.3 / 21.5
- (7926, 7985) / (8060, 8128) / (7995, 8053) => 0.8 angstrom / 21.2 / 21.5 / 21.4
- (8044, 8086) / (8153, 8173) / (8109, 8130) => -2.8 angstrom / 21.2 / 19.7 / 20.3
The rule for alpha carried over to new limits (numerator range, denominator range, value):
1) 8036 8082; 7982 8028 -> 0.95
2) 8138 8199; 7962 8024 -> 0.89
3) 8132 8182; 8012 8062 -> 0.96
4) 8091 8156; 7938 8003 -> 1.04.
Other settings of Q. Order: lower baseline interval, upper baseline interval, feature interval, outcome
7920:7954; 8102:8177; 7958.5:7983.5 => -0.002 mag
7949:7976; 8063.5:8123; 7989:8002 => 0.069 mag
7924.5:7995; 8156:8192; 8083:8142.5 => -0.173 mag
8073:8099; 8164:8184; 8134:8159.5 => -0.227 mag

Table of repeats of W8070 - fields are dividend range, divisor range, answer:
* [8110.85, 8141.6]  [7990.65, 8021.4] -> 1.08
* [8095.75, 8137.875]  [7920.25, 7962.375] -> 1.04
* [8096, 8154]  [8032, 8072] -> 1.09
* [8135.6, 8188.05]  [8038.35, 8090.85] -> 0.94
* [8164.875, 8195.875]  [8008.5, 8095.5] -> 0.84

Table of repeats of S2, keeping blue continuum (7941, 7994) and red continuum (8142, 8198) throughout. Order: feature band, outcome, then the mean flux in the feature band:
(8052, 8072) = -0.68 angstrom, 21.2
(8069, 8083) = -0.40 angstrom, 20.8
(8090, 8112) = -1.02 angstrom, 20.9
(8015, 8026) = -0.36 angstrom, 21.7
